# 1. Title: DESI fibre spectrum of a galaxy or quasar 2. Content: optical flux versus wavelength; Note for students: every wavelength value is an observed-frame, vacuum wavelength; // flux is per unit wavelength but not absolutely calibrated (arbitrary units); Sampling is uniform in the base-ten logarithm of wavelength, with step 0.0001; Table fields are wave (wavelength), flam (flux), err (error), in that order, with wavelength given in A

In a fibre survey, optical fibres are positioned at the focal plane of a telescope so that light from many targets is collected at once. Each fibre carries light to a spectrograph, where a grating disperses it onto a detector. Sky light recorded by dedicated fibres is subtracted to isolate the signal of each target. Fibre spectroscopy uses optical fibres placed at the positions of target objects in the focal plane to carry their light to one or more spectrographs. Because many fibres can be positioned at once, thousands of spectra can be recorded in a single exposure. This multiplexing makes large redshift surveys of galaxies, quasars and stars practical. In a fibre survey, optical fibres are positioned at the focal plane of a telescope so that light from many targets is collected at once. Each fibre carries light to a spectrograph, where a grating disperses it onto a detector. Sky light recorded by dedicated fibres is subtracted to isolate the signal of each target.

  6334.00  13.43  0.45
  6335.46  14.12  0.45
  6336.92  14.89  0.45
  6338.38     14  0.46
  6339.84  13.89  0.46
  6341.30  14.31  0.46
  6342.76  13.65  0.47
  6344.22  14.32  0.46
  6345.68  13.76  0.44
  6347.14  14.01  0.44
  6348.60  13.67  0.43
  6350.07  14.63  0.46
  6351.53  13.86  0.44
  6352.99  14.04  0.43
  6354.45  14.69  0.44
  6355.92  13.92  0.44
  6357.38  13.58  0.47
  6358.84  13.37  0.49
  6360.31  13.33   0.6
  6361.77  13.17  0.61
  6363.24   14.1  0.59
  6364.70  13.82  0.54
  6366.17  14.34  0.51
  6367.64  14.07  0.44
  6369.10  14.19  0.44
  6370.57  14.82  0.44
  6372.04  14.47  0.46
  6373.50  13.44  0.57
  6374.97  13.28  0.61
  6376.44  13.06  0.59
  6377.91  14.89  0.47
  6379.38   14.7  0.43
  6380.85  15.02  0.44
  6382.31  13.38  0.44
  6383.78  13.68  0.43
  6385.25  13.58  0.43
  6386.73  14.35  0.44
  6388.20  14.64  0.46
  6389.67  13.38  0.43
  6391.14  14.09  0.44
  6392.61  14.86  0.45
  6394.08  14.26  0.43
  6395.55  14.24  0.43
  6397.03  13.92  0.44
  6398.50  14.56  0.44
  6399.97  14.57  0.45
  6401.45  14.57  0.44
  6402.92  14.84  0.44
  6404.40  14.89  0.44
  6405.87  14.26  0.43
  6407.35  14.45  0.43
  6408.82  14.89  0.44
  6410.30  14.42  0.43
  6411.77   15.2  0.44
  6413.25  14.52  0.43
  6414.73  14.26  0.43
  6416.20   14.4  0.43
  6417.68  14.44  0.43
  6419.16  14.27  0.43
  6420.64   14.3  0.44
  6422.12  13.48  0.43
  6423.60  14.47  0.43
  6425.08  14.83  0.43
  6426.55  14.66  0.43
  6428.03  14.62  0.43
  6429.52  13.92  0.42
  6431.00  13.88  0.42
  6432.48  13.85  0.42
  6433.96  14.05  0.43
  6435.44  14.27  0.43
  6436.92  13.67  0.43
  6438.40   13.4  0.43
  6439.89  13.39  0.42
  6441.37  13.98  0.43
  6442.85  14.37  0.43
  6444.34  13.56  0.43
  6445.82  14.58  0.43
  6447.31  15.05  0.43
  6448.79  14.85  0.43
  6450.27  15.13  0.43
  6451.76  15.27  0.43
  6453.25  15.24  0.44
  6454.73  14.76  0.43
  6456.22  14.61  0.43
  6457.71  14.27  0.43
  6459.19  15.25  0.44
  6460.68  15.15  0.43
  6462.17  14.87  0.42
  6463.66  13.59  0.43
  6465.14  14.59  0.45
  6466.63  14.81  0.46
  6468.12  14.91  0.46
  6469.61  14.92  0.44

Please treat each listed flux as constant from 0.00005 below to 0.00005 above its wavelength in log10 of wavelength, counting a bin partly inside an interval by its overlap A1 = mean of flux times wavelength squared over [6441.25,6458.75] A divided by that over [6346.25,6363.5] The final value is 1.1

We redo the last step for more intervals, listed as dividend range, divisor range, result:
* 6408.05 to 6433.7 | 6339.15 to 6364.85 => 1.06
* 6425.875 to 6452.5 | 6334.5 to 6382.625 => 1.04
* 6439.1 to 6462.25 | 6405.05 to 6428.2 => 1.02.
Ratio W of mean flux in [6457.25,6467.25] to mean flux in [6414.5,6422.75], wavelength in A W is 1.03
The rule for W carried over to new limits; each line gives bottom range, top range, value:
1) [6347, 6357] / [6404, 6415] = 1.04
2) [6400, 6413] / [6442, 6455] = 1.01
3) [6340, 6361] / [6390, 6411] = 1.04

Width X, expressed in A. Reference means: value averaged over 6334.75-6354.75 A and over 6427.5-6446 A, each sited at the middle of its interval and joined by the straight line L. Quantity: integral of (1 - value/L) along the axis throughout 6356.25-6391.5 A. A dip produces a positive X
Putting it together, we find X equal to 0.3 A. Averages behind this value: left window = 14.1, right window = 13.9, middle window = 13.9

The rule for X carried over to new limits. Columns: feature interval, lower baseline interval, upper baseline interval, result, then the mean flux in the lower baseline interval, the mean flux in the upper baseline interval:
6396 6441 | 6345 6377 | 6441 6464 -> 0.3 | 13.9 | 14.7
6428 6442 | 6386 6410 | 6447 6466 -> 0.8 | 14.4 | 14.8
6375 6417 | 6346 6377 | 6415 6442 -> -1.0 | 13.9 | 14.1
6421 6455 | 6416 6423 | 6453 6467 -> 0.2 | 14.1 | 14.7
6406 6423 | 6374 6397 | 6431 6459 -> -0.2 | 14.1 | 14.4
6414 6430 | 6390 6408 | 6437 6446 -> -0.3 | 14.4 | 13.8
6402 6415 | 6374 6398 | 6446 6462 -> -0.3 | 14.1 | 14.9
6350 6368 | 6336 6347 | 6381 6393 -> 0.2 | 14.1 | 14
